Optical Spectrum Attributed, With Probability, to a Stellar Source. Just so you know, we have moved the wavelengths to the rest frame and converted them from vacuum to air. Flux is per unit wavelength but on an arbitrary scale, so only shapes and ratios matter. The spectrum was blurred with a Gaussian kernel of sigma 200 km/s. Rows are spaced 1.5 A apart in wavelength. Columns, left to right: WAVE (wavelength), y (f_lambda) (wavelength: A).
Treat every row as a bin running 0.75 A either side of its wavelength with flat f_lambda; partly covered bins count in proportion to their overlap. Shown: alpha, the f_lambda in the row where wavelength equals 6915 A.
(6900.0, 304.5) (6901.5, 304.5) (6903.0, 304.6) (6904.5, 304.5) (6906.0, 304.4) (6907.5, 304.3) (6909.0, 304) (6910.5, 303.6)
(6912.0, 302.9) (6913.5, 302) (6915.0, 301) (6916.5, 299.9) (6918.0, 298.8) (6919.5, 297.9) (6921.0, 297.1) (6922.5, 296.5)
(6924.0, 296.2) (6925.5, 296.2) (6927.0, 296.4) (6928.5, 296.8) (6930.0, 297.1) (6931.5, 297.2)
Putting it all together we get 301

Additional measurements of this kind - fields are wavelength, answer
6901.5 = 304.5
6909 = 304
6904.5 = 304.5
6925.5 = 296.2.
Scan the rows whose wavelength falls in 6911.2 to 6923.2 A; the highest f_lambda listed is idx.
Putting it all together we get 302.9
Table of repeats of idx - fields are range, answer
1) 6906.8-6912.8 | 304.3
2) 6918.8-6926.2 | 297.9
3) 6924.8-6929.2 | 296.8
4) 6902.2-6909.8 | 304.6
